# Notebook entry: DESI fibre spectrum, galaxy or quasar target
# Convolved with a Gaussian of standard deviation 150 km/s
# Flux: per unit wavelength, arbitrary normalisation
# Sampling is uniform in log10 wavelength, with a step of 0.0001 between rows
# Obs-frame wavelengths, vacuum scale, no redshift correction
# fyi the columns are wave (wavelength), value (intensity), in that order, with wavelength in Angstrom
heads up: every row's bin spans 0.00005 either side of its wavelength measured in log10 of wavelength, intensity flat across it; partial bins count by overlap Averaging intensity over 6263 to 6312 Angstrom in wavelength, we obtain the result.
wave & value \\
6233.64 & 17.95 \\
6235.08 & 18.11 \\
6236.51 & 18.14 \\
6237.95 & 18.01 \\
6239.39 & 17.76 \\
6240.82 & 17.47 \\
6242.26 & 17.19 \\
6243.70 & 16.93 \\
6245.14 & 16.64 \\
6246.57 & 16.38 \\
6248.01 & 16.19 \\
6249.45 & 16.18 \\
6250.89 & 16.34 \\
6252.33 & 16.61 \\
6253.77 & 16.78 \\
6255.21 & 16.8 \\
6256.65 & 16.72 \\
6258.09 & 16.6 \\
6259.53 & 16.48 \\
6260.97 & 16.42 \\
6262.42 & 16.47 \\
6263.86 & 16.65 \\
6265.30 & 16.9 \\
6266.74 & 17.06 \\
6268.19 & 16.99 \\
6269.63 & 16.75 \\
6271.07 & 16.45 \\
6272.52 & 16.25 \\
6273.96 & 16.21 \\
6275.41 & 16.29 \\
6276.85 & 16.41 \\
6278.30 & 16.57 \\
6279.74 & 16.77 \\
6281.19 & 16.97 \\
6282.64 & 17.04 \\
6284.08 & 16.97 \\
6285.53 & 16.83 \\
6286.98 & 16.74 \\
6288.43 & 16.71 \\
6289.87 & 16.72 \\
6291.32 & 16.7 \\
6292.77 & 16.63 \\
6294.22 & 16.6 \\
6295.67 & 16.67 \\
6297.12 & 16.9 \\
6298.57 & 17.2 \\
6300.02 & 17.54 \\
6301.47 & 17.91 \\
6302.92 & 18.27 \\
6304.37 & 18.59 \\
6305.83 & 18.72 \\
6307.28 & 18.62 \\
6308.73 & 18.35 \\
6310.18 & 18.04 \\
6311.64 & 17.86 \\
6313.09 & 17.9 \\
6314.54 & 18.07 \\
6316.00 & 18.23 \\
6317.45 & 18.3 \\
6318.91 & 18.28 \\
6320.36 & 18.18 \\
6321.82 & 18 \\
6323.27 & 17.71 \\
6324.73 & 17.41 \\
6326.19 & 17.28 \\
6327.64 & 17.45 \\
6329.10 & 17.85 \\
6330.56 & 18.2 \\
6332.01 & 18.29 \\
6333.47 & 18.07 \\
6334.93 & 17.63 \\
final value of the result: 17.1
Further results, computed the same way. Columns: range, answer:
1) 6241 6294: 16.7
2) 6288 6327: 17.7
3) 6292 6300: 16.9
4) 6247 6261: 16.5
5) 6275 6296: 16.7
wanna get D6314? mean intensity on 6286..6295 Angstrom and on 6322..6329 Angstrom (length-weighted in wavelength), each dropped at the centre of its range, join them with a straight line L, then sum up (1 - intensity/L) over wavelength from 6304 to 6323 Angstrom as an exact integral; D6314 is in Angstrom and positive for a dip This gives -1.1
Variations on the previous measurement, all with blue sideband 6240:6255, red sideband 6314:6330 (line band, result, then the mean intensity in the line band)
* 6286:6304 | 0.4 Angstrom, 17.1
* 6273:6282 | 0.3 Angstrom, 16.5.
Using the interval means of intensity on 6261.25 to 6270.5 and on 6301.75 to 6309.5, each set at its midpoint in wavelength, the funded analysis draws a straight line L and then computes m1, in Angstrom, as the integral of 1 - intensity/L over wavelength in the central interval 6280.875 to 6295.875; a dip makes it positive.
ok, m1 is 0.8 Angstrom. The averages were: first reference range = 16.8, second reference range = 18.5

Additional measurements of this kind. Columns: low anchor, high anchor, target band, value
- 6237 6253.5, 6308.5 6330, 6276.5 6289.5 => 0.5 Angstrom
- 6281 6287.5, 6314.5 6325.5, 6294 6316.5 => -0.4 Angstrom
